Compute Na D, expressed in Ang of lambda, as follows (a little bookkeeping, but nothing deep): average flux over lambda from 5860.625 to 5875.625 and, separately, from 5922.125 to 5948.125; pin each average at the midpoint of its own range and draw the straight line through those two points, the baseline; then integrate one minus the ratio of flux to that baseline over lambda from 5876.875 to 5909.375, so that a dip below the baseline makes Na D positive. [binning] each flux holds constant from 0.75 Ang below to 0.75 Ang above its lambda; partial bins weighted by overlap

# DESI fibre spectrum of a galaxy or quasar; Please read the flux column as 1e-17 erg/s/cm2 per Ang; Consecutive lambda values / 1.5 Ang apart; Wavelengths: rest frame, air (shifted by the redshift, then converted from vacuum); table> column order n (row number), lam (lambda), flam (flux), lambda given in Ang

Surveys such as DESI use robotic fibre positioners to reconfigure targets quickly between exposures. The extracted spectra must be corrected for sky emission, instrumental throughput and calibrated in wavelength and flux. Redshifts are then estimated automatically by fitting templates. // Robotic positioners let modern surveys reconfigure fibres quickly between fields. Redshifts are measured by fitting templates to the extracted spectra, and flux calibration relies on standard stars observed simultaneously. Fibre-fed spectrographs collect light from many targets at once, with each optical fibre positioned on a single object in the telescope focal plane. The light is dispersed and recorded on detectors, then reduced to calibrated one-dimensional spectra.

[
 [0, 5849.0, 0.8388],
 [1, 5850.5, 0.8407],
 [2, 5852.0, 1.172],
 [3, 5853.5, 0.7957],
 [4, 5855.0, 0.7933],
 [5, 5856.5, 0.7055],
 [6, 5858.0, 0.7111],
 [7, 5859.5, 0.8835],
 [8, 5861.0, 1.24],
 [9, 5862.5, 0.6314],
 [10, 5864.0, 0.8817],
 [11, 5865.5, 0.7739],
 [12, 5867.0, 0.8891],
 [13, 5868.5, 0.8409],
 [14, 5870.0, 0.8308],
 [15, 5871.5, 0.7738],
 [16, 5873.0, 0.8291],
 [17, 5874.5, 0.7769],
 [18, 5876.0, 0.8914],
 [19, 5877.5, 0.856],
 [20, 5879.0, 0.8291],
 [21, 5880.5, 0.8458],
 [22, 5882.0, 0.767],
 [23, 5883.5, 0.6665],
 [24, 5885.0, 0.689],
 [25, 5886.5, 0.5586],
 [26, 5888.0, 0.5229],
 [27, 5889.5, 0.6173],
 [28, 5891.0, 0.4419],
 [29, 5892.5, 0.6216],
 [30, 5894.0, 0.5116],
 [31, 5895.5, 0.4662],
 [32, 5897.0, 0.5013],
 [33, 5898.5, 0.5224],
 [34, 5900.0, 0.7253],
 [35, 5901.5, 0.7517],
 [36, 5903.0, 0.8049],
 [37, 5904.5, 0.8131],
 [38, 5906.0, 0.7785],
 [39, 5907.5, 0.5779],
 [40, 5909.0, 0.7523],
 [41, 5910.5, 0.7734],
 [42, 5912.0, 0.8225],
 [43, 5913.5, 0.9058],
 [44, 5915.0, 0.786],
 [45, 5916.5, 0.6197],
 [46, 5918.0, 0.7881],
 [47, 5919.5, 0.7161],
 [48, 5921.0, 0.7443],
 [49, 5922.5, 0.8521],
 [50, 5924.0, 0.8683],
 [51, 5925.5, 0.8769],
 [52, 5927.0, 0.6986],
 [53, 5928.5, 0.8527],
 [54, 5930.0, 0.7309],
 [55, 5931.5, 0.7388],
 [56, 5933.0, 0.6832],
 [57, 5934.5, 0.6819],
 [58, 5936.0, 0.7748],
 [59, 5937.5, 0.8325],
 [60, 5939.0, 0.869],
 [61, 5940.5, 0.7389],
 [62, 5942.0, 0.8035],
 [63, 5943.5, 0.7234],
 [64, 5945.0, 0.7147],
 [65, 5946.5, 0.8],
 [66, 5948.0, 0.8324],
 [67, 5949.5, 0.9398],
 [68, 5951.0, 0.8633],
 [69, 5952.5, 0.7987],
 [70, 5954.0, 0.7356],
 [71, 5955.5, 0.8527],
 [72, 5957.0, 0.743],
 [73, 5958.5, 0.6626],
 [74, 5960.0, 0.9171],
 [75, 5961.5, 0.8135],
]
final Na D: 6.1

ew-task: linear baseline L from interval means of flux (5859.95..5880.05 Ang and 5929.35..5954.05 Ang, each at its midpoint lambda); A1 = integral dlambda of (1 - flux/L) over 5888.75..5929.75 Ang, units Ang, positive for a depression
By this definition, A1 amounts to 5.1 Ang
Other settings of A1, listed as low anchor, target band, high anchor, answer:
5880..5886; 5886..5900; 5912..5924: 3.9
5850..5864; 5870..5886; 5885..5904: -1.7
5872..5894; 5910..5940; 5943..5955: -0.6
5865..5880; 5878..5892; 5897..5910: 2.1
